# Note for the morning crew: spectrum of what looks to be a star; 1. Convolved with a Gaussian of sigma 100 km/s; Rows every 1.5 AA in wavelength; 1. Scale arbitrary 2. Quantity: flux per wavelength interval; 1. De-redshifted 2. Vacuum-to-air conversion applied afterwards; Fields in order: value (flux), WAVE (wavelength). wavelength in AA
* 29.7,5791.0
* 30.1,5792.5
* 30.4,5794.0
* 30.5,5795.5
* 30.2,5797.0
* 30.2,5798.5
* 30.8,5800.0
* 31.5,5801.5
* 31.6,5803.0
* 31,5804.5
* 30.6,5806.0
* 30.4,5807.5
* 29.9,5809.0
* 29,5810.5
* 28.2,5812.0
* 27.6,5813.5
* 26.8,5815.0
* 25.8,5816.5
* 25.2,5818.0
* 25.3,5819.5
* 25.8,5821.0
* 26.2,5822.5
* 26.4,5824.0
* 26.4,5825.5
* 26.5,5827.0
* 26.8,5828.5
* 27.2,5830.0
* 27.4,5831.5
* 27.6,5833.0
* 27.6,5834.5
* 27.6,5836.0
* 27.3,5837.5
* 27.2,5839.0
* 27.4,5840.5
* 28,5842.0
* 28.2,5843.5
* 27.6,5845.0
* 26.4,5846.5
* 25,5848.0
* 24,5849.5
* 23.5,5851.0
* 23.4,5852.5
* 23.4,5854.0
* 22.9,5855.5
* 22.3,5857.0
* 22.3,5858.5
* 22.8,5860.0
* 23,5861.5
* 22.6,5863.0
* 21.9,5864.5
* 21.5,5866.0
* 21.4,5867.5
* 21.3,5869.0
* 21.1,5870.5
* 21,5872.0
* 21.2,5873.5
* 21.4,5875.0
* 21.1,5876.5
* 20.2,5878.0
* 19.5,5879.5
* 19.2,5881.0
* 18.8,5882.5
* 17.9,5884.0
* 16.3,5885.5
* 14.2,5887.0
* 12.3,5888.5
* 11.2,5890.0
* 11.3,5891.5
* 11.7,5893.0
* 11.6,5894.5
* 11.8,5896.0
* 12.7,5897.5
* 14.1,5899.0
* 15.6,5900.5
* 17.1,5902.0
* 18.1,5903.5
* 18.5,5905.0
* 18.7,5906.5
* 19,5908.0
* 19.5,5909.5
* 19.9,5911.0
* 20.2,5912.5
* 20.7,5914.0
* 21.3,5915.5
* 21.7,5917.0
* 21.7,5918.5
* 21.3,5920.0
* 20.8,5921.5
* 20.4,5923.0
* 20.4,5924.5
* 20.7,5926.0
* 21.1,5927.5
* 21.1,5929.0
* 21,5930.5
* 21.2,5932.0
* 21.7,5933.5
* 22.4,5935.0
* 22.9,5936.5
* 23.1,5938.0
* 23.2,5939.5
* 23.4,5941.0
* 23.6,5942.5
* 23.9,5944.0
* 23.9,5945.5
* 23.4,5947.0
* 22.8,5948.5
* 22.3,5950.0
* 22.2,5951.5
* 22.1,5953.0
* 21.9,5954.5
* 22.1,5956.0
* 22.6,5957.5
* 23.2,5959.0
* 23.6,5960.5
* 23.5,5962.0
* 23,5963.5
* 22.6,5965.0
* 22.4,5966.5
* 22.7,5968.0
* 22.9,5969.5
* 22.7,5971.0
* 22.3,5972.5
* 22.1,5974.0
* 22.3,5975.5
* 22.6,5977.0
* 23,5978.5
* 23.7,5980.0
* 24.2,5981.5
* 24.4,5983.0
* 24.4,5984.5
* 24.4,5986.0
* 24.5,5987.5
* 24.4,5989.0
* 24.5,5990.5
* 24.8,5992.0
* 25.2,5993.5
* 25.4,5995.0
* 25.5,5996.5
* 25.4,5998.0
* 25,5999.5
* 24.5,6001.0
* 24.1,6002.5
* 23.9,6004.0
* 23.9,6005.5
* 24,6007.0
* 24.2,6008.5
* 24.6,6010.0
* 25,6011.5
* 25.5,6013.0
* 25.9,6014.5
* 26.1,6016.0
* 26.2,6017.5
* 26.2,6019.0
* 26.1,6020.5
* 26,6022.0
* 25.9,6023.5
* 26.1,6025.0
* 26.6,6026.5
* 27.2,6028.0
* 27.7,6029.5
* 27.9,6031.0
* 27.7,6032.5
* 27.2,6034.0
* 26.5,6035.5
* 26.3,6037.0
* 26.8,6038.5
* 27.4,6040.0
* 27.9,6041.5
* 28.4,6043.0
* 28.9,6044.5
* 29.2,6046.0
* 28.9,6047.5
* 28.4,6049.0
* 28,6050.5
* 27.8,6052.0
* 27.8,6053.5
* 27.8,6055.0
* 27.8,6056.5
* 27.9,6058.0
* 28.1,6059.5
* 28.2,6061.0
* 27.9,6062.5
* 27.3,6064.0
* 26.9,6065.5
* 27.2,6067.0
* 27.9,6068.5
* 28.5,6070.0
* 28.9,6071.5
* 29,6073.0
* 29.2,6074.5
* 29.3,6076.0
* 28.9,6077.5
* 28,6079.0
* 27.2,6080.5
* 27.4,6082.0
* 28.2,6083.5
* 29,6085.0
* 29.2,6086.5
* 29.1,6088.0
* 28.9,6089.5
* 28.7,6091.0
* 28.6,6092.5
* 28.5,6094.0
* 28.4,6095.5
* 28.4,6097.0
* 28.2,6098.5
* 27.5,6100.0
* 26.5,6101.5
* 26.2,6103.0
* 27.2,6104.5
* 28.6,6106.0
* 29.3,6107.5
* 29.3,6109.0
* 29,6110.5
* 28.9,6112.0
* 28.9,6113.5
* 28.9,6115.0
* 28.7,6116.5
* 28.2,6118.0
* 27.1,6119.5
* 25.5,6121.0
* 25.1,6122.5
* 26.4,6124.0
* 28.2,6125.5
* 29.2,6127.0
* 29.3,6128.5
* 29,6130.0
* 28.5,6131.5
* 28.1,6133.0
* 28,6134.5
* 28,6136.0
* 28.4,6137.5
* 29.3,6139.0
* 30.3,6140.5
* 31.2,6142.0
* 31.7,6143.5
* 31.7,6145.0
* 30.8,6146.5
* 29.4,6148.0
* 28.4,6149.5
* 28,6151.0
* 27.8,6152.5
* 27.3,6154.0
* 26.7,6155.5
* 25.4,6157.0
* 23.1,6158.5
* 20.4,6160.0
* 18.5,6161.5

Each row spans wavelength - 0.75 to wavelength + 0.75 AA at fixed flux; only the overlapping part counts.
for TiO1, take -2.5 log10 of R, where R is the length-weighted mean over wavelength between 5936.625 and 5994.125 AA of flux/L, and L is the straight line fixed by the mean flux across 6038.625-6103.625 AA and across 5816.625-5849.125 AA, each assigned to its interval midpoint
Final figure 0.18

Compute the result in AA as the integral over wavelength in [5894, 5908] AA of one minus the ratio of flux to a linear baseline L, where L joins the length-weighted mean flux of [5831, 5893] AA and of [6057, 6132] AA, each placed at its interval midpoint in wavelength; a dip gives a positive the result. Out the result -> 4.5 AA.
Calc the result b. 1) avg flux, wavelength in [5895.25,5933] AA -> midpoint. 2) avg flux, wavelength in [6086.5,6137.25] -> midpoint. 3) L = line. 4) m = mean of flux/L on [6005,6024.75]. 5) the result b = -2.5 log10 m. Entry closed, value -0.07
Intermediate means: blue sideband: 19.2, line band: 25.4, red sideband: 28.2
